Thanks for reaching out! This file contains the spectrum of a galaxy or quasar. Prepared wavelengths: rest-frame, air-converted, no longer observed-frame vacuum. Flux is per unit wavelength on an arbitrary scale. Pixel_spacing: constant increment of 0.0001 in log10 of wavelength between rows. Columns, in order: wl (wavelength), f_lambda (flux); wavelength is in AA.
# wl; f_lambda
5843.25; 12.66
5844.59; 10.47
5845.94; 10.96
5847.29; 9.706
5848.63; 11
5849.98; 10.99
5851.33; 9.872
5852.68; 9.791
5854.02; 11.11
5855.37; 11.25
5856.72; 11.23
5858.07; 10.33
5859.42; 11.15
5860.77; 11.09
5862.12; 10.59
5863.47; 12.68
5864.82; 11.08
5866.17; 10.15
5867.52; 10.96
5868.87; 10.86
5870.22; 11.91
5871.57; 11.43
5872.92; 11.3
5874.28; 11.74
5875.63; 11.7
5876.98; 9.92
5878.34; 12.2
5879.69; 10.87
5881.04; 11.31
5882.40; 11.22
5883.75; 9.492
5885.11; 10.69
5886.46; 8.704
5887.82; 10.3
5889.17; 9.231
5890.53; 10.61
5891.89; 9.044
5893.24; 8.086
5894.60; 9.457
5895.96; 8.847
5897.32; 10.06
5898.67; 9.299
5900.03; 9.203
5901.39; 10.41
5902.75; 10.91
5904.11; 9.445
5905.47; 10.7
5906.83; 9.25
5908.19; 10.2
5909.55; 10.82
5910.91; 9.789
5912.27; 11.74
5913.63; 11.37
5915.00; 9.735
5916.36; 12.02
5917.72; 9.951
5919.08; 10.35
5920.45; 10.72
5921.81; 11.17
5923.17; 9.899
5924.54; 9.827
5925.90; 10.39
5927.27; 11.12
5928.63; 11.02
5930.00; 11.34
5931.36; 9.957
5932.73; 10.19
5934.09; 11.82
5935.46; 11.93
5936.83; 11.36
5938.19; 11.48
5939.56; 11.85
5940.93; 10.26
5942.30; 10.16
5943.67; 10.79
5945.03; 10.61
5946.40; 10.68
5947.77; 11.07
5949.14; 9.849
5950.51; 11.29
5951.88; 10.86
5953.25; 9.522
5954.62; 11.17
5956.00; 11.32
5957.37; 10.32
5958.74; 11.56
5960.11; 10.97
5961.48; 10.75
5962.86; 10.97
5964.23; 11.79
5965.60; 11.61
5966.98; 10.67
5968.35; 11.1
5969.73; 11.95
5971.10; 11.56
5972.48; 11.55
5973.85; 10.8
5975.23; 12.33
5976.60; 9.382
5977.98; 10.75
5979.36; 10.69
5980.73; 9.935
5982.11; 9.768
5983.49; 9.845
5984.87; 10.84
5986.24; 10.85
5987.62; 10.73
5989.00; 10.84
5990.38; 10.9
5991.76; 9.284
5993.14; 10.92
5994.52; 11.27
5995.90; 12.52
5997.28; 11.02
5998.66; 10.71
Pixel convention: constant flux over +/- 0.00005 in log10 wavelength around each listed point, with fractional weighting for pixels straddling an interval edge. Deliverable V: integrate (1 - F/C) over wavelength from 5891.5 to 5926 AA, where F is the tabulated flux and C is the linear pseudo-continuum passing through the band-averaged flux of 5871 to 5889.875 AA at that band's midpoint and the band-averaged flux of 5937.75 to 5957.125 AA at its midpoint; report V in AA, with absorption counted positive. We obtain 2.0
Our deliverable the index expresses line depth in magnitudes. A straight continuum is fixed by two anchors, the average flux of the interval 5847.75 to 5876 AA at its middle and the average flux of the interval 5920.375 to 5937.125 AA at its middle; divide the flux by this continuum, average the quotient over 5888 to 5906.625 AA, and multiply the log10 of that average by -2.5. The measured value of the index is 0.13 mag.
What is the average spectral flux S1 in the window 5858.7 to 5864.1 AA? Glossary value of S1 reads 11.4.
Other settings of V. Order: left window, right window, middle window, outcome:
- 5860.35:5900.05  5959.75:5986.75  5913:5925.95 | 0.1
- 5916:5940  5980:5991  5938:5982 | -1.0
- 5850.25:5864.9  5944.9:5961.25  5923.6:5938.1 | -0.1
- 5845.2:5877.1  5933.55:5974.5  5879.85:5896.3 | 1.8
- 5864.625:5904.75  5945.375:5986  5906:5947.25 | -0.5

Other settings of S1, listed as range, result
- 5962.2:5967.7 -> 11.3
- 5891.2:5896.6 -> 8.86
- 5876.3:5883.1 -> 11.1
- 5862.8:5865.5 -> 11.9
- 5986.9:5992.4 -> 10.4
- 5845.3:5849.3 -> 10.6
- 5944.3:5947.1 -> 10.7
